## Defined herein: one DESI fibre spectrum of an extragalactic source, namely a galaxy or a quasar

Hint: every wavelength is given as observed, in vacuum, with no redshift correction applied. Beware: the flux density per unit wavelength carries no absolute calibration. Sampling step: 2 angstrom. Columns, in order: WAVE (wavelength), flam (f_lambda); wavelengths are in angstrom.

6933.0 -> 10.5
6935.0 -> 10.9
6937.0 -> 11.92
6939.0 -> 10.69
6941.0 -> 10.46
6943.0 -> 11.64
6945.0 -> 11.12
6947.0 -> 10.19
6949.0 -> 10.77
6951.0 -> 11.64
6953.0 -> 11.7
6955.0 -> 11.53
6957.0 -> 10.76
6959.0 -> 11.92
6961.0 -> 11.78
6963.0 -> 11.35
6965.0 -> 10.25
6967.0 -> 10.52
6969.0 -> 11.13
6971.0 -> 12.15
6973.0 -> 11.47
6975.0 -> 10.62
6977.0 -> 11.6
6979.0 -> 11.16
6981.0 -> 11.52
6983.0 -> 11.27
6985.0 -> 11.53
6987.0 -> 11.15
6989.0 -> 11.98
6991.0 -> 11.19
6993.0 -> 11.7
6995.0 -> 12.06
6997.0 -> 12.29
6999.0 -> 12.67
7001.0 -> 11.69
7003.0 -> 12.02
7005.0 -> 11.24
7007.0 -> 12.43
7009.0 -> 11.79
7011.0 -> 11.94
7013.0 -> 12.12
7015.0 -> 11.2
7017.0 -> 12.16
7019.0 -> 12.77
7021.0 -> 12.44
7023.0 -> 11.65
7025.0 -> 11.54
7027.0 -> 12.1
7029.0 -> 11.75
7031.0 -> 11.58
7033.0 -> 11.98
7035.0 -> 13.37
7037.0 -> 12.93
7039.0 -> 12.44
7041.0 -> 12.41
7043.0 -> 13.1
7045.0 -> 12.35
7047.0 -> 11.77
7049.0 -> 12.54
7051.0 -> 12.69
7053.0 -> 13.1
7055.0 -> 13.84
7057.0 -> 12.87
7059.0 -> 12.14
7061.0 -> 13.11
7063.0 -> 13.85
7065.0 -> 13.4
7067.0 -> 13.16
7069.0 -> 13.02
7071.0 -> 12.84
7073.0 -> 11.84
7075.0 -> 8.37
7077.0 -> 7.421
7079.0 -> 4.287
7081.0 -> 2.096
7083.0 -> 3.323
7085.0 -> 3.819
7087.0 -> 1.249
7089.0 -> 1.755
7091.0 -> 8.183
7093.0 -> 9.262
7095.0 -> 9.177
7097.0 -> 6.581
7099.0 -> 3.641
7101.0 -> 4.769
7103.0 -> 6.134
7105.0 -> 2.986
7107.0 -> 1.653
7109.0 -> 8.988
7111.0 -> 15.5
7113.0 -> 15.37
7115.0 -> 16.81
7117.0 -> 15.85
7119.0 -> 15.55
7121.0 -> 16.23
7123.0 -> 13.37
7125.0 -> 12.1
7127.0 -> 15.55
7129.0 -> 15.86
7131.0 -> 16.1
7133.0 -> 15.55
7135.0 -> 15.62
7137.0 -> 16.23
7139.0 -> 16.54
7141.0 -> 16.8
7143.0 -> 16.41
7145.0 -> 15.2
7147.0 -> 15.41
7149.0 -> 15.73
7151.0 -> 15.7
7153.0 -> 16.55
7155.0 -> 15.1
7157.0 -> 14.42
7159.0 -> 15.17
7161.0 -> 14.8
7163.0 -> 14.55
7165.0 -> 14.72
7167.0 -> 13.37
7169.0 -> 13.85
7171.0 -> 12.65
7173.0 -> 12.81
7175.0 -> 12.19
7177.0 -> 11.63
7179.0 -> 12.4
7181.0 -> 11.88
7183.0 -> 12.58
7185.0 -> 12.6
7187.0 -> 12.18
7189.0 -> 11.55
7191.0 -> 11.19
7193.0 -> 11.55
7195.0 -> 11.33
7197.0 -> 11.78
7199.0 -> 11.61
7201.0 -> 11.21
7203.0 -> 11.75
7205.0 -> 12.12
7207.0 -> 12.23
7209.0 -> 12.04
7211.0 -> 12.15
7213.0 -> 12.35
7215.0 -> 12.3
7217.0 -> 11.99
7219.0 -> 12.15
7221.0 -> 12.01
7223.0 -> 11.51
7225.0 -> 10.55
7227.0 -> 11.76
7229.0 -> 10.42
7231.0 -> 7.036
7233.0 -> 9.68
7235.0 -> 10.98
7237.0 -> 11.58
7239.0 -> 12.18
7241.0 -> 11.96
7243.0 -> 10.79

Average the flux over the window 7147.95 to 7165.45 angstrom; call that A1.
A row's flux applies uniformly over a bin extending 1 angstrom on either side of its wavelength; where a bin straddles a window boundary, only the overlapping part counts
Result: 15.2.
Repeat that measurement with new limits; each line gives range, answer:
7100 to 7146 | 13.3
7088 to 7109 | 5.58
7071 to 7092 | 5.6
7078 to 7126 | 8.28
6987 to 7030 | 11.9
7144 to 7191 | 13.7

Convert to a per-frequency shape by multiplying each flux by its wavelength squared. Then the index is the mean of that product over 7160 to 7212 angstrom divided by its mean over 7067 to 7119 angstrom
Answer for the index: 1.58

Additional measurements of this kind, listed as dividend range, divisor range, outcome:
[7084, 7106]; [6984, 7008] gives 0.45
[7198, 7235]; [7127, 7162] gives 0.74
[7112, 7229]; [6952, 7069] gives 1.18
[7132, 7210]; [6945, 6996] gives 1.27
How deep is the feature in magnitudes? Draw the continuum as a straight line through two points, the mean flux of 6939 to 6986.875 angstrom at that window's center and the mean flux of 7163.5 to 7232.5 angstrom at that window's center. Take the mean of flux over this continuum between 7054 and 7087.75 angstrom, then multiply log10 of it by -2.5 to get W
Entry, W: 0.21 mag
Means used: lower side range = 11.2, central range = 9.51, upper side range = 11.9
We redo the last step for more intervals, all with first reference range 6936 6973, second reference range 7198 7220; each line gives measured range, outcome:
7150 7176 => -0.204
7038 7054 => -0.096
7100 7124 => 0.057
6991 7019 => -0.055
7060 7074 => -0.131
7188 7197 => 0.046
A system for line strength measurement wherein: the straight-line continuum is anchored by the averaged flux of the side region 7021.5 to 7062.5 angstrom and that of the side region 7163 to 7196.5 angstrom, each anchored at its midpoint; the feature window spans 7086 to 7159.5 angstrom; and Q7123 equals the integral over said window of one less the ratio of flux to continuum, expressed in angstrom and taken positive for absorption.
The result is 1.4 angstrom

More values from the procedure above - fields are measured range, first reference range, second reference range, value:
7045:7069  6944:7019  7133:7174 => 0.30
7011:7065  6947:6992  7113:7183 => 0.71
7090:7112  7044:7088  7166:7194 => 7.78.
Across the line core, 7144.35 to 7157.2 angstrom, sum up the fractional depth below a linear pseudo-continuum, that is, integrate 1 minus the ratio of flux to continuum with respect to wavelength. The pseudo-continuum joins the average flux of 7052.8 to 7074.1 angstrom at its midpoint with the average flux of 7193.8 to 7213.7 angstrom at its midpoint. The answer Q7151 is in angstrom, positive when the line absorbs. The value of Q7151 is -3.4 angstrom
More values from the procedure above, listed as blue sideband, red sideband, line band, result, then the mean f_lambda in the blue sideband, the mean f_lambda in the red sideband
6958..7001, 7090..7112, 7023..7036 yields -3.2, 11.5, 6.99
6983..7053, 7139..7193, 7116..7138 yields -3.0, 12.1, 13.9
